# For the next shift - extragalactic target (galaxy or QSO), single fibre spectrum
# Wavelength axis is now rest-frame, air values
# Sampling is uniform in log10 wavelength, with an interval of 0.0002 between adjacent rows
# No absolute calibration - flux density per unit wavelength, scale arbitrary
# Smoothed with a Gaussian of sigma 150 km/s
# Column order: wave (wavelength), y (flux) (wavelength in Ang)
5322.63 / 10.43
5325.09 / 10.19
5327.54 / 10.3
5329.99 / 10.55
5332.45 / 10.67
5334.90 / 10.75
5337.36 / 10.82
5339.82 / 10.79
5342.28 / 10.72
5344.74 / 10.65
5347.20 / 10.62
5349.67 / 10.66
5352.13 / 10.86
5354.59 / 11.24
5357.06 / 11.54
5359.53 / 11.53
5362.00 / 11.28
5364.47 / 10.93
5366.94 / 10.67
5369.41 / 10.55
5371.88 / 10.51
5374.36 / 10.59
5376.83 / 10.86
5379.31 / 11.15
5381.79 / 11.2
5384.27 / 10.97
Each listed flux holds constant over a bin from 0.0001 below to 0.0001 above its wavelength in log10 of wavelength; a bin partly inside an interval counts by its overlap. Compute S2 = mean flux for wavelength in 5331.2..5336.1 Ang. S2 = 10.7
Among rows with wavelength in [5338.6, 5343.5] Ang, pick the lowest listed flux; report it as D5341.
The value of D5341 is 10.72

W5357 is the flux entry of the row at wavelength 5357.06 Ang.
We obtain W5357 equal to 11.54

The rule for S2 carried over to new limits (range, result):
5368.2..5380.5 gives 10.7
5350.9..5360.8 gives 11.3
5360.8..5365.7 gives 11.1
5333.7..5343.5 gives 10.8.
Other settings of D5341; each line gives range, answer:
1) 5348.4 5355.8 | 10.66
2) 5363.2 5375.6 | 10.51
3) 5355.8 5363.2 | 11.28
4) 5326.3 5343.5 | 10.3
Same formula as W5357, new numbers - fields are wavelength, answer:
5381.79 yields 11.2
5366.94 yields 10.67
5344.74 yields 10.65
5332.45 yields 10.67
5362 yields 11.28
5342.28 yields 10.72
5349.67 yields 10.66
